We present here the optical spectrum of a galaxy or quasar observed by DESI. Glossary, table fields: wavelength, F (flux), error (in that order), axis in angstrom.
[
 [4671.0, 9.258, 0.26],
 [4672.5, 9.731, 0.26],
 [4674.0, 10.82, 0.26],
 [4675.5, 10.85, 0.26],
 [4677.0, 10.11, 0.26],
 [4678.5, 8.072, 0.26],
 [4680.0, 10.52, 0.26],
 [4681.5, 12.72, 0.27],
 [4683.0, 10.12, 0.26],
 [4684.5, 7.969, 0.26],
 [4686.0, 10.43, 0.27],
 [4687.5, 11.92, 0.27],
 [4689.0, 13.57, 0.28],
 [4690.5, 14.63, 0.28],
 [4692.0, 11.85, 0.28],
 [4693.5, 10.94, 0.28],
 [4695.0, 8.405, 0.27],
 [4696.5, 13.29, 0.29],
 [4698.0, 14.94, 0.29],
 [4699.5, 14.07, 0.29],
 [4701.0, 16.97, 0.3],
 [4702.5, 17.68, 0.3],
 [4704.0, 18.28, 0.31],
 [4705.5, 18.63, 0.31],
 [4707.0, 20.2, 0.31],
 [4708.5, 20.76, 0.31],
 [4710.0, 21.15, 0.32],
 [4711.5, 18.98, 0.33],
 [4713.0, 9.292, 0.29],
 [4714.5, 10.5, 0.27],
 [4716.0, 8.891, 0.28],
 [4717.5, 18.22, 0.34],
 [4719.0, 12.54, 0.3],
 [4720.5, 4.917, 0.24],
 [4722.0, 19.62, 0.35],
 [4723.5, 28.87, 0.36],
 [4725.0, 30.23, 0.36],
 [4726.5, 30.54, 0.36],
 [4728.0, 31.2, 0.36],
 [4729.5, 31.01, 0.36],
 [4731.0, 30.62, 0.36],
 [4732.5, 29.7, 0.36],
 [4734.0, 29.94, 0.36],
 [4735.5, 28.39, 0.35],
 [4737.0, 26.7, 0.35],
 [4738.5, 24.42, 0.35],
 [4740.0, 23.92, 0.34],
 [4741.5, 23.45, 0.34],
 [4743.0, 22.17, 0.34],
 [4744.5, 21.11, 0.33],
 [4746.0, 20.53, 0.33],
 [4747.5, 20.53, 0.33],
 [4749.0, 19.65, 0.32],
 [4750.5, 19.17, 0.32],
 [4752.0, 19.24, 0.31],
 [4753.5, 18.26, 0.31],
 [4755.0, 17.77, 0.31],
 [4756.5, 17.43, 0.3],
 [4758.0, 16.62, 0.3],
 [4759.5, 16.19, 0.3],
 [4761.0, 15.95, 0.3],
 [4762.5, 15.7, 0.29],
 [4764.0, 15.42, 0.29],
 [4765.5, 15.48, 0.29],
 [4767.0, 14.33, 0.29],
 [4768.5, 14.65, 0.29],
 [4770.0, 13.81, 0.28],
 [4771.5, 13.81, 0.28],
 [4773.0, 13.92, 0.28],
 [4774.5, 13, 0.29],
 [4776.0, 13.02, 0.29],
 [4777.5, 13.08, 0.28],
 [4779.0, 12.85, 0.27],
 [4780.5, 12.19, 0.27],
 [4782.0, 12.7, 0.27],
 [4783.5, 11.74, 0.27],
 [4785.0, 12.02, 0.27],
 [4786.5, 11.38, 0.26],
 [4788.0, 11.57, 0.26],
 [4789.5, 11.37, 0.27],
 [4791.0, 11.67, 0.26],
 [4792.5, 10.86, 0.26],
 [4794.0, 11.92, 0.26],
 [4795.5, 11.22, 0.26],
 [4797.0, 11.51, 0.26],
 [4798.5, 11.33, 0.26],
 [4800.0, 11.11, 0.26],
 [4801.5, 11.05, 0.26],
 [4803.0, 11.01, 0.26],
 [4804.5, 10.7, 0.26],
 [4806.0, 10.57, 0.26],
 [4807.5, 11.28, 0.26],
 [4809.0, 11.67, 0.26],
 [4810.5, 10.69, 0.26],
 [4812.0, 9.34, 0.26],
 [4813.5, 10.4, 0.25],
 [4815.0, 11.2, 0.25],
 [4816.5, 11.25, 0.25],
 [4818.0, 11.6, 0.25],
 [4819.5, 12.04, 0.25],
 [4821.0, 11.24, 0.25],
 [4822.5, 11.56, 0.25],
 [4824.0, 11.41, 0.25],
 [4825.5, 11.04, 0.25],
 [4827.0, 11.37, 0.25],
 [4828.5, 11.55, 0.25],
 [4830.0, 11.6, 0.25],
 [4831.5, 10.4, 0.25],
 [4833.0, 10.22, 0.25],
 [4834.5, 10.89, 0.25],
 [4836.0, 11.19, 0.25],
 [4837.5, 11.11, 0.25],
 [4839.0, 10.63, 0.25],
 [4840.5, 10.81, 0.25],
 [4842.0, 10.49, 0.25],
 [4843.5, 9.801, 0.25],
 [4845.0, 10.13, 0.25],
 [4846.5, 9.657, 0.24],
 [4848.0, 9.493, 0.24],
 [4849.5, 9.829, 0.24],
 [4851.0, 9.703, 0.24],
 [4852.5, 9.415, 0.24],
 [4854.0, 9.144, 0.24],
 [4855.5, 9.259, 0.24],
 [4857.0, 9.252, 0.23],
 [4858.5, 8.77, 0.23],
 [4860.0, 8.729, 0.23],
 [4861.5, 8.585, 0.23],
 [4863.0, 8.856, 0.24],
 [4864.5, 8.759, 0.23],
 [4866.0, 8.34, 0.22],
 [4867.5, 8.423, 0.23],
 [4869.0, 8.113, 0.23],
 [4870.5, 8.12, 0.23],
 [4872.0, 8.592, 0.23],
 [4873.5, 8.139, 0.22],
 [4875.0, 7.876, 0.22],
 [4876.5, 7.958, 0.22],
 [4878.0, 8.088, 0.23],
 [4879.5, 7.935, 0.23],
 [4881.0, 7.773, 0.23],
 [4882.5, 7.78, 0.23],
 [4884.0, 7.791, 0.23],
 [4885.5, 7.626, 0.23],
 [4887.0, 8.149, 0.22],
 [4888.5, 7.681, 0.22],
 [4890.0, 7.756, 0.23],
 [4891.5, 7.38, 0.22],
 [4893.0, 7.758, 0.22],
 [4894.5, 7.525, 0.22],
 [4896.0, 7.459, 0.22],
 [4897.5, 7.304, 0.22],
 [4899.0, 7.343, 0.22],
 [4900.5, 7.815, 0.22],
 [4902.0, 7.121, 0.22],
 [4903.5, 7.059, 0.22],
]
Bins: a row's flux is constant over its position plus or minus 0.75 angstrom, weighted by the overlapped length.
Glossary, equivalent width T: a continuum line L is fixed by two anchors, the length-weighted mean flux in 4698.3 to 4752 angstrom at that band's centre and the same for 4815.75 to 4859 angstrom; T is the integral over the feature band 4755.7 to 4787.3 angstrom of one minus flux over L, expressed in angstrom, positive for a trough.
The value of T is 5.2 angstrom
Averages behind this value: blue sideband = 21.1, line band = 14.1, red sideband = 10.5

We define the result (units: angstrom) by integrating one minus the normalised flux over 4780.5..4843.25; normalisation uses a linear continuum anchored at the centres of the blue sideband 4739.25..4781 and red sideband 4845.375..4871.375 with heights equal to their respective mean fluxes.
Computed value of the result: 7.1 angstrom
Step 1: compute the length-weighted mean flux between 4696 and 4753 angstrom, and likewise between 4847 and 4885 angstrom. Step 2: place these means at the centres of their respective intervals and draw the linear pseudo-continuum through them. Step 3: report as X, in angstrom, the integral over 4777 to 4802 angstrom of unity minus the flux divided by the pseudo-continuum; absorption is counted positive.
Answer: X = 5.71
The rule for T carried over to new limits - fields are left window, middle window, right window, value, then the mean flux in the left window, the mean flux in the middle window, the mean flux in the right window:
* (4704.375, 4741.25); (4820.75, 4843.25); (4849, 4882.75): 1.44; 22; 11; 8.59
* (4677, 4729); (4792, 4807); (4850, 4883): 0.40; 15.6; 11.1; 8.54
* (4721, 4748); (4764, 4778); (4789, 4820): 3.30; 26.1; 14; 11.1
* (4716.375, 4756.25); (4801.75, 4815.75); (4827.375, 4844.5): 3.31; 23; 10.8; 10.8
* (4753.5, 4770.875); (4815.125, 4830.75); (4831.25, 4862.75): 0.13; 15.9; 11.5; 9.86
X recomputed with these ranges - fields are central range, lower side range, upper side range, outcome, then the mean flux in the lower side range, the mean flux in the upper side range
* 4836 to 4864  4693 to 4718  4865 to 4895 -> -1.3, 15.4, 7.95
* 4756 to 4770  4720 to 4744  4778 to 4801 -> 2.1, 26.1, 11.7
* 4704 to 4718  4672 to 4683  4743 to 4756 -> -1.7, 10.4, 19.6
